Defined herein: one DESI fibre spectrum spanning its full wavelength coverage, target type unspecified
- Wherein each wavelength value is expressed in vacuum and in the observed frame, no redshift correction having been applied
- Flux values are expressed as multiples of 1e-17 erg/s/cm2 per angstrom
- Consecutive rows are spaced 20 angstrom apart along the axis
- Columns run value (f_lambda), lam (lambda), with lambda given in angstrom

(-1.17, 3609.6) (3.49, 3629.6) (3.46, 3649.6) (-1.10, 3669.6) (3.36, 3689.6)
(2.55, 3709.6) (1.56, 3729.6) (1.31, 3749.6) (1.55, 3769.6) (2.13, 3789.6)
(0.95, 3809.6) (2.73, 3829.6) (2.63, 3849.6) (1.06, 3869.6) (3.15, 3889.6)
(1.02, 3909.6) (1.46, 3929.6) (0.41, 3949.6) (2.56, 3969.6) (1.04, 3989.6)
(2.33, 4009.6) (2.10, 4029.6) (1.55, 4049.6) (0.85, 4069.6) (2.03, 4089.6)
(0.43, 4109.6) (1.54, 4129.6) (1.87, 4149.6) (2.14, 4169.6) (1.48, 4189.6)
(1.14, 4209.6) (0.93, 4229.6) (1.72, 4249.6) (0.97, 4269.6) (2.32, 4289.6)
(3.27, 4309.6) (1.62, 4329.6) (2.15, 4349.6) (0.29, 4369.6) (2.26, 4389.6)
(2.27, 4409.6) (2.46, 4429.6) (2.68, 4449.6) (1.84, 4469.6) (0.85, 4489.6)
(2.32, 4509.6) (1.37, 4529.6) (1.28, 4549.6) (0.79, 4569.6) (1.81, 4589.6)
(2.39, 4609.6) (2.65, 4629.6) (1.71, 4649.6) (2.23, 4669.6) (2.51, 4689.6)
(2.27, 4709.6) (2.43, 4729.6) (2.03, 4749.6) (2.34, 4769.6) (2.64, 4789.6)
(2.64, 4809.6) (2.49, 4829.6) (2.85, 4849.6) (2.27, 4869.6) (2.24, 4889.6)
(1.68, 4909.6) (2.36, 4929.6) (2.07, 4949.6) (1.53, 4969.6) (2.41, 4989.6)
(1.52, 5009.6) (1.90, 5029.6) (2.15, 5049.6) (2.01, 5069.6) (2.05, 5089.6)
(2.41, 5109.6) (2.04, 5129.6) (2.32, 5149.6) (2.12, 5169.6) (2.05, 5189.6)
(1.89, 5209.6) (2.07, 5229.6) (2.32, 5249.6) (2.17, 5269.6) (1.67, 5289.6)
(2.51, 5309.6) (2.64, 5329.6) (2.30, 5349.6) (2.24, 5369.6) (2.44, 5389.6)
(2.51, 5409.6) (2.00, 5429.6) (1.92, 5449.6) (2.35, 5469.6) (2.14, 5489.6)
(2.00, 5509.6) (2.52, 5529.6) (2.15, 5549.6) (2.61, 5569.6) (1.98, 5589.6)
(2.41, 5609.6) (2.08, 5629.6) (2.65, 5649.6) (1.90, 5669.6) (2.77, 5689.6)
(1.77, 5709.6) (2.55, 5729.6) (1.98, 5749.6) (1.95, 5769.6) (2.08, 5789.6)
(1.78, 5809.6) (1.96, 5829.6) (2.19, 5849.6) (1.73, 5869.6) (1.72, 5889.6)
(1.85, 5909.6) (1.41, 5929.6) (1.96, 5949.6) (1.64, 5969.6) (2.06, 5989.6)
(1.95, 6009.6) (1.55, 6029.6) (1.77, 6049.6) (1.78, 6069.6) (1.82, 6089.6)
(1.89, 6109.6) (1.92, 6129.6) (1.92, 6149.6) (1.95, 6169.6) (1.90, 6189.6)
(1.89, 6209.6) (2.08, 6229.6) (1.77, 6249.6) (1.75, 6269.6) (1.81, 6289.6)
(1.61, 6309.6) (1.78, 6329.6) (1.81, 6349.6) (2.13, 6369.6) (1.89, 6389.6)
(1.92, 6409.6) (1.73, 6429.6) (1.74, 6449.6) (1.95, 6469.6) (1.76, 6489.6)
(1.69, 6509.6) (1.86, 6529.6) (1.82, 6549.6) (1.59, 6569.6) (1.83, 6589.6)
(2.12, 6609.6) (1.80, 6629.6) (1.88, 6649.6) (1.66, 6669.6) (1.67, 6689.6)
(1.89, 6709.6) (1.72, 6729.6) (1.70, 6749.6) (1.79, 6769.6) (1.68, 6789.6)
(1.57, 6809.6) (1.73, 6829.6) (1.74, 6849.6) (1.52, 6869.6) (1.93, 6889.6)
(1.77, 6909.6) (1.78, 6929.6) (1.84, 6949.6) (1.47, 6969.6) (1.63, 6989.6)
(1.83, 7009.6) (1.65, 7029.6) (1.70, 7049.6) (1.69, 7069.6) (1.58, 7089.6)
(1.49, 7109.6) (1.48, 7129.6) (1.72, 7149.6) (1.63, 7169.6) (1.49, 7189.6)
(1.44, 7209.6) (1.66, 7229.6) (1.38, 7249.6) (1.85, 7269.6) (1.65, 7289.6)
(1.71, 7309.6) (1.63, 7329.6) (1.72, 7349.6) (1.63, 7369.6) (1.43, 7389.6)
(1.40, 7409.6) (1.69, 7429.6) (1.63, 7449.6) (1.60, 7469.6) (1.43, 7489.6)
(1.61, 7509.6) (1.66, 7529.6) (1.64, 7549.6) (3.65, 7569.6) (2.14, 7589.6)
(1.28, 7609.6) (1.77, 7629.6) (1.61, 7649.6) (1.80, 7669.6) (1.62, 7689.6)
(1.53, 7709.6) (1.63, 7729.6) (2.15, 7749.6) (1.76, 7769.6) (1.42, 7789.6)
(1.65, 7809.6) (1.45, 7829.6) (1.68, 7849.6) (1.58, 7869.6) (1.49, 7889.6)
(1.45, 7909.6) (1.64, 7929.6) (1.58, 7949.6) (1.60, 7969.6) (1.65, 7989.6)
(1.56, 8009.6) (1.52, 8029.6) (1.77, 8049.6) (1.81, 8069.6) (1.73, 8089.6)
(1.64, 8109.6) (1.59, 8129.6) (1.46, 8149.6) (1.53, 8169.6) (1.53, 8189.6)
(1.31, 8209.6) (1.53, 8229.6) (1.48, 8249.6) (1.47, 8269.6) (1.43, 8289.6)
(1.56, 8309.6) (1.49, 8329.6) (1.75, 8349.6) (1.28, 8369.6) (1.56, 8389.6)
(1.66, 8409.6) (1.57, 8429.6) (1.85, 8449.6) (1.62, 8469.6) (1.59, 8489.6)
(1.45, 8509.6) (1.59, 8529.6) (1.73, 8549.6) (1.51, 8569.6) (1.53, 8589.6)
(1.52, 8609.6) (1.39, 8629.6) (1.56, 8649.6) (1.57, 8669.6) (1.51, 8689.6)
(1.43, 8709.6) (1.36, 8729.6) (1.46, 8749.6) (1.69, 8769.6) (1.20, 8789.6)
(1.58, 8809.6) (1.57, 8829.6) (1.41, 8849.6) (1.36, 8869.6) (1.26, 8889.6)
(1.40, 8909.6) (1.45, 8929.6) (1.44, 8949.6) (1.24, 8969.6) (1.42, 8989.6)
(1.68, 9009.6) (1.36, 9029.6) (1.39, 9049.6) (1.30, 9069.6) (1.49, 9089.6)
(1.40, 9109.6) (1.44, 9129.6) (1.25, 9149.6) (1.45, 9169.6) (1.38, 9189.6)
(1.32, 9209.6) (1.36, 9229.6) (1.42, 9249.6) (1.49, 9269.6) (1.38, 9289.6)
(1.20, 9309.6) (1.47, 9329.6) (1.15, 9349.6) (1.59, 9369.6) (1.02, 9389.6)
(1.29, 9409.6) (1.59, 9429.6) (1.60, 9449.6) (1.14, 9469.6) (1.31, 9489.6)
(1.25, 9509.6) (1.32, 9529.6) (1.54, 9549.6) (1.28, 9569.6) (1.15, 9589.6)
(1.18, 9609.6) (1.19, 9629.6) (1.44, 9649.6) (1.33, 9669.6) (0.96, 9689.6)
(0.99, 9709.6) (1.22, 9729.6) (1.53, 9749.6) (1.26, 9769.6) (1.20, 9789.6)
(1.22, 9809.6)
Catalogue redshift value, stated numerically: 0.15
